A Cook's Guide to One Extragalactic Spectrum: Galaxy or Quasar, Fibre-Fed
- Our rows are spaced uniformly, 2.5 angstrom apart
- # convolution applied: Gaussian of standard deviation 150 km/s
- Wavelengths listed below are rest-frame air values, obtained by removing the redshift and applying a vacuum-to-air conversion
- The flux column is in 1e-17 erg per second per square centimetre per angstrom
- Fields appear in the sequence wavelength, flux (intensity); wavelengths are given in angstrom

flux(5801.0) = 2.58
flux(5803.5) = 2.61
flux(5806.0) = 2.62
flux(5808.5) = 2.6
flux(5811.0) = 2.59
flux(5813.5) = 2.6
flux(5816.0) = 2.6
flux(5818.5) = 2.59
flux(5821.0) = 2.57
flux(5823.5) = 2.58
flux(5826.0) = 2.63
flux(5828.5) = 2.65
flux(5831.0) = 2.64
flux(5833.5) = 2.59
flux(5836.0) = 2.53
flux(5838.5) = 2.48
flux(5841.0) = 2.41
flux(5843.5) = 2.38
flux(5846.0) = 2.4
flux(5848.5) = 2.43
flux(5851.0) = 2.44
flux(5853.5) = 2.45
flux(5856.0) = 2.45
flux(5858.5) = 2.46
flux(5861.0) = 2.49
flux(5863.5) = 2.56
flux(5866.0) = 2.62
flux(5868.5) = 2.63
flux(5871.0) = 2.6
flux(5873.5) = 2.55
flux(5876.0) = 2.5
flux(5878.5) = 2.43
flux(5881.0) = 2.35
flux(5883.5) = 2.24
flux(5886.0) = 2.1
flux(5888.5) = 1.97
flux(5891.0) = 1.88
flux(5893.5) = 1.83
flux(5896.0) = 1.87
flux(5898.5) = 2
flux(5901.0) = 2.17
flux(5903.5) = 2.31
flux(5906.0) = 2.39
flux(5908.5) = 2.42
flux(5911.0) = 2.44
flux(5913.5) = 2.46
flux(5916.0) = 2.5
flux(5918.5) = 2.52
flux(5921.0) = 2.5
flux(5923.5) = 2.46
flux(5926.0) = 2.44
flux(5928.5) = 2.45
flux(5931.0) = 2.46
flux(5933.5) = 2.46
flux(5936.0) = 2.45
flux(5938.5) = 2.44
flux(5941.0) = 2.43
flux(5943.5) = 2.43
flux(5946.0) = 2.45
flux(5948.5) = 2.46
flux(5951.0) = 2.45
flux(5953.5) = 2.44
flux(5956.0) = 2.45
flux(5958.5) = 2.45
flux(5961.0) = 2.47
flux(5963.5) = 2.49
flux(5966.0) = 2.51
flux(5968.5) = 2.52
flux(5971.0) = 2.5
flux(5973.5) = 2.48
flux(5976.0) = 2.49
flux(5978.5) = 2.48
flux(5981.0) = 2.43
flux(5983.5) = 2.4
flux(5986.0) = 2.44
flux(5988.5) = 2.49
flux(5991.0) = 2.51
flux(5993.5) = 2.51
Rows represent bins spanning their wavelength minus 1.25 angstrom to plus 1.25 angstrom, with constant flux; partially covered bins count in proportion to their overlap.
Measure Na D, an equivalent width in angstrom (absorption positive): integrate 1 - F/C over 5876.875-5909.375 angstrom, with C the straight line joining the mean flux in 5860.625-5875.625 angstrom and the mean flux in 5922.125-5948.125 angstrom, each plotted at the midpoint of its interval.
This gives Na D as 4.83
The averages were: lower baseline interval 2.58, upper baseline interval 2.45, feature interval 2.15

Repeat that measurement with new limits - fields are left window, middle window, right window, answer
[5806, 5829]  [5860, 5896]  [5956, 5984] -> 3.2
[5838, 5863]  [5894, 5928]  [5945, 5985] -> 1.7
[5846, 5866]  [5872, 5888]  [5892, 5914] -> -0.1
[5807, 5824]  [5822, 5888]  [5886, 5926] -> -1.0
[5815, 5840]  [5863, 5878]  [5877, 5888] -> -1.5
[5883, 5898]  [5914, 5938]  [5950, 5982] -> -2.9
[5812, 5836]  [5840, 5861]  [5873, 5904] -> -0.1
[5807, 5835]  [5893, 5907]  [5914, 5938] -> 2.2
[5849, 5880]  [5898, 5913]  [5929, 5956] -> 1.0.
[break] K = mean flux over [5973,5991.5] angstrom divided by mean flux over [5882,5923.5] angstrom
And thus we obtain 1.1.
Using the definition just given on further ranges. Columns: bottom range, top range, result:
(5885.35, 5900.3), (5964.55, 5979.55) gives 1.28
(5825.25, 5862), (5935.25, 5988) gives 0.99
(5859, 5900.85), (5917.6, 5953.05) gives 1.07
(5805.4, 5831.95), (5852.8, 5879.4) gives 0.97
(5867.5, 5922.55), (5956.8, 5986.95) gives 1.07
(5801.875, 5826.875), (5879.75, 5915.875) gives 0.84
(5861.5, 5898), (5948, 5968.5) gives 1.08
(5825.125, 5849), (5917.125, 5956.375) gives 0.98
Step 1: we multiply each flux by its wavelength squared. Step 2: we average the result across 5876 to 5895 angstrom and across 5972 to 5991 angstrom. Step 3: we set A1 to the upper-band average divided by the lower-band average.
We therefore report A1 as 1.19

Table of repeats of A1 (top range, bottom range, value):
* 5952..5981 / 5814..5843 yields 1.01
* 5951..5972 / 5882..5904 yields 1.25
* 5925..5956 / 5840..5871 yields 1.01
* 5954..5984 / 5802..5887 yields 1.03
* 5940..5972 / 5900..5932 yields 1.03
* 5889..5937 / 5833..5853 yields 0.97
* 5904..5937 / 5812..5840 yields 0.98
